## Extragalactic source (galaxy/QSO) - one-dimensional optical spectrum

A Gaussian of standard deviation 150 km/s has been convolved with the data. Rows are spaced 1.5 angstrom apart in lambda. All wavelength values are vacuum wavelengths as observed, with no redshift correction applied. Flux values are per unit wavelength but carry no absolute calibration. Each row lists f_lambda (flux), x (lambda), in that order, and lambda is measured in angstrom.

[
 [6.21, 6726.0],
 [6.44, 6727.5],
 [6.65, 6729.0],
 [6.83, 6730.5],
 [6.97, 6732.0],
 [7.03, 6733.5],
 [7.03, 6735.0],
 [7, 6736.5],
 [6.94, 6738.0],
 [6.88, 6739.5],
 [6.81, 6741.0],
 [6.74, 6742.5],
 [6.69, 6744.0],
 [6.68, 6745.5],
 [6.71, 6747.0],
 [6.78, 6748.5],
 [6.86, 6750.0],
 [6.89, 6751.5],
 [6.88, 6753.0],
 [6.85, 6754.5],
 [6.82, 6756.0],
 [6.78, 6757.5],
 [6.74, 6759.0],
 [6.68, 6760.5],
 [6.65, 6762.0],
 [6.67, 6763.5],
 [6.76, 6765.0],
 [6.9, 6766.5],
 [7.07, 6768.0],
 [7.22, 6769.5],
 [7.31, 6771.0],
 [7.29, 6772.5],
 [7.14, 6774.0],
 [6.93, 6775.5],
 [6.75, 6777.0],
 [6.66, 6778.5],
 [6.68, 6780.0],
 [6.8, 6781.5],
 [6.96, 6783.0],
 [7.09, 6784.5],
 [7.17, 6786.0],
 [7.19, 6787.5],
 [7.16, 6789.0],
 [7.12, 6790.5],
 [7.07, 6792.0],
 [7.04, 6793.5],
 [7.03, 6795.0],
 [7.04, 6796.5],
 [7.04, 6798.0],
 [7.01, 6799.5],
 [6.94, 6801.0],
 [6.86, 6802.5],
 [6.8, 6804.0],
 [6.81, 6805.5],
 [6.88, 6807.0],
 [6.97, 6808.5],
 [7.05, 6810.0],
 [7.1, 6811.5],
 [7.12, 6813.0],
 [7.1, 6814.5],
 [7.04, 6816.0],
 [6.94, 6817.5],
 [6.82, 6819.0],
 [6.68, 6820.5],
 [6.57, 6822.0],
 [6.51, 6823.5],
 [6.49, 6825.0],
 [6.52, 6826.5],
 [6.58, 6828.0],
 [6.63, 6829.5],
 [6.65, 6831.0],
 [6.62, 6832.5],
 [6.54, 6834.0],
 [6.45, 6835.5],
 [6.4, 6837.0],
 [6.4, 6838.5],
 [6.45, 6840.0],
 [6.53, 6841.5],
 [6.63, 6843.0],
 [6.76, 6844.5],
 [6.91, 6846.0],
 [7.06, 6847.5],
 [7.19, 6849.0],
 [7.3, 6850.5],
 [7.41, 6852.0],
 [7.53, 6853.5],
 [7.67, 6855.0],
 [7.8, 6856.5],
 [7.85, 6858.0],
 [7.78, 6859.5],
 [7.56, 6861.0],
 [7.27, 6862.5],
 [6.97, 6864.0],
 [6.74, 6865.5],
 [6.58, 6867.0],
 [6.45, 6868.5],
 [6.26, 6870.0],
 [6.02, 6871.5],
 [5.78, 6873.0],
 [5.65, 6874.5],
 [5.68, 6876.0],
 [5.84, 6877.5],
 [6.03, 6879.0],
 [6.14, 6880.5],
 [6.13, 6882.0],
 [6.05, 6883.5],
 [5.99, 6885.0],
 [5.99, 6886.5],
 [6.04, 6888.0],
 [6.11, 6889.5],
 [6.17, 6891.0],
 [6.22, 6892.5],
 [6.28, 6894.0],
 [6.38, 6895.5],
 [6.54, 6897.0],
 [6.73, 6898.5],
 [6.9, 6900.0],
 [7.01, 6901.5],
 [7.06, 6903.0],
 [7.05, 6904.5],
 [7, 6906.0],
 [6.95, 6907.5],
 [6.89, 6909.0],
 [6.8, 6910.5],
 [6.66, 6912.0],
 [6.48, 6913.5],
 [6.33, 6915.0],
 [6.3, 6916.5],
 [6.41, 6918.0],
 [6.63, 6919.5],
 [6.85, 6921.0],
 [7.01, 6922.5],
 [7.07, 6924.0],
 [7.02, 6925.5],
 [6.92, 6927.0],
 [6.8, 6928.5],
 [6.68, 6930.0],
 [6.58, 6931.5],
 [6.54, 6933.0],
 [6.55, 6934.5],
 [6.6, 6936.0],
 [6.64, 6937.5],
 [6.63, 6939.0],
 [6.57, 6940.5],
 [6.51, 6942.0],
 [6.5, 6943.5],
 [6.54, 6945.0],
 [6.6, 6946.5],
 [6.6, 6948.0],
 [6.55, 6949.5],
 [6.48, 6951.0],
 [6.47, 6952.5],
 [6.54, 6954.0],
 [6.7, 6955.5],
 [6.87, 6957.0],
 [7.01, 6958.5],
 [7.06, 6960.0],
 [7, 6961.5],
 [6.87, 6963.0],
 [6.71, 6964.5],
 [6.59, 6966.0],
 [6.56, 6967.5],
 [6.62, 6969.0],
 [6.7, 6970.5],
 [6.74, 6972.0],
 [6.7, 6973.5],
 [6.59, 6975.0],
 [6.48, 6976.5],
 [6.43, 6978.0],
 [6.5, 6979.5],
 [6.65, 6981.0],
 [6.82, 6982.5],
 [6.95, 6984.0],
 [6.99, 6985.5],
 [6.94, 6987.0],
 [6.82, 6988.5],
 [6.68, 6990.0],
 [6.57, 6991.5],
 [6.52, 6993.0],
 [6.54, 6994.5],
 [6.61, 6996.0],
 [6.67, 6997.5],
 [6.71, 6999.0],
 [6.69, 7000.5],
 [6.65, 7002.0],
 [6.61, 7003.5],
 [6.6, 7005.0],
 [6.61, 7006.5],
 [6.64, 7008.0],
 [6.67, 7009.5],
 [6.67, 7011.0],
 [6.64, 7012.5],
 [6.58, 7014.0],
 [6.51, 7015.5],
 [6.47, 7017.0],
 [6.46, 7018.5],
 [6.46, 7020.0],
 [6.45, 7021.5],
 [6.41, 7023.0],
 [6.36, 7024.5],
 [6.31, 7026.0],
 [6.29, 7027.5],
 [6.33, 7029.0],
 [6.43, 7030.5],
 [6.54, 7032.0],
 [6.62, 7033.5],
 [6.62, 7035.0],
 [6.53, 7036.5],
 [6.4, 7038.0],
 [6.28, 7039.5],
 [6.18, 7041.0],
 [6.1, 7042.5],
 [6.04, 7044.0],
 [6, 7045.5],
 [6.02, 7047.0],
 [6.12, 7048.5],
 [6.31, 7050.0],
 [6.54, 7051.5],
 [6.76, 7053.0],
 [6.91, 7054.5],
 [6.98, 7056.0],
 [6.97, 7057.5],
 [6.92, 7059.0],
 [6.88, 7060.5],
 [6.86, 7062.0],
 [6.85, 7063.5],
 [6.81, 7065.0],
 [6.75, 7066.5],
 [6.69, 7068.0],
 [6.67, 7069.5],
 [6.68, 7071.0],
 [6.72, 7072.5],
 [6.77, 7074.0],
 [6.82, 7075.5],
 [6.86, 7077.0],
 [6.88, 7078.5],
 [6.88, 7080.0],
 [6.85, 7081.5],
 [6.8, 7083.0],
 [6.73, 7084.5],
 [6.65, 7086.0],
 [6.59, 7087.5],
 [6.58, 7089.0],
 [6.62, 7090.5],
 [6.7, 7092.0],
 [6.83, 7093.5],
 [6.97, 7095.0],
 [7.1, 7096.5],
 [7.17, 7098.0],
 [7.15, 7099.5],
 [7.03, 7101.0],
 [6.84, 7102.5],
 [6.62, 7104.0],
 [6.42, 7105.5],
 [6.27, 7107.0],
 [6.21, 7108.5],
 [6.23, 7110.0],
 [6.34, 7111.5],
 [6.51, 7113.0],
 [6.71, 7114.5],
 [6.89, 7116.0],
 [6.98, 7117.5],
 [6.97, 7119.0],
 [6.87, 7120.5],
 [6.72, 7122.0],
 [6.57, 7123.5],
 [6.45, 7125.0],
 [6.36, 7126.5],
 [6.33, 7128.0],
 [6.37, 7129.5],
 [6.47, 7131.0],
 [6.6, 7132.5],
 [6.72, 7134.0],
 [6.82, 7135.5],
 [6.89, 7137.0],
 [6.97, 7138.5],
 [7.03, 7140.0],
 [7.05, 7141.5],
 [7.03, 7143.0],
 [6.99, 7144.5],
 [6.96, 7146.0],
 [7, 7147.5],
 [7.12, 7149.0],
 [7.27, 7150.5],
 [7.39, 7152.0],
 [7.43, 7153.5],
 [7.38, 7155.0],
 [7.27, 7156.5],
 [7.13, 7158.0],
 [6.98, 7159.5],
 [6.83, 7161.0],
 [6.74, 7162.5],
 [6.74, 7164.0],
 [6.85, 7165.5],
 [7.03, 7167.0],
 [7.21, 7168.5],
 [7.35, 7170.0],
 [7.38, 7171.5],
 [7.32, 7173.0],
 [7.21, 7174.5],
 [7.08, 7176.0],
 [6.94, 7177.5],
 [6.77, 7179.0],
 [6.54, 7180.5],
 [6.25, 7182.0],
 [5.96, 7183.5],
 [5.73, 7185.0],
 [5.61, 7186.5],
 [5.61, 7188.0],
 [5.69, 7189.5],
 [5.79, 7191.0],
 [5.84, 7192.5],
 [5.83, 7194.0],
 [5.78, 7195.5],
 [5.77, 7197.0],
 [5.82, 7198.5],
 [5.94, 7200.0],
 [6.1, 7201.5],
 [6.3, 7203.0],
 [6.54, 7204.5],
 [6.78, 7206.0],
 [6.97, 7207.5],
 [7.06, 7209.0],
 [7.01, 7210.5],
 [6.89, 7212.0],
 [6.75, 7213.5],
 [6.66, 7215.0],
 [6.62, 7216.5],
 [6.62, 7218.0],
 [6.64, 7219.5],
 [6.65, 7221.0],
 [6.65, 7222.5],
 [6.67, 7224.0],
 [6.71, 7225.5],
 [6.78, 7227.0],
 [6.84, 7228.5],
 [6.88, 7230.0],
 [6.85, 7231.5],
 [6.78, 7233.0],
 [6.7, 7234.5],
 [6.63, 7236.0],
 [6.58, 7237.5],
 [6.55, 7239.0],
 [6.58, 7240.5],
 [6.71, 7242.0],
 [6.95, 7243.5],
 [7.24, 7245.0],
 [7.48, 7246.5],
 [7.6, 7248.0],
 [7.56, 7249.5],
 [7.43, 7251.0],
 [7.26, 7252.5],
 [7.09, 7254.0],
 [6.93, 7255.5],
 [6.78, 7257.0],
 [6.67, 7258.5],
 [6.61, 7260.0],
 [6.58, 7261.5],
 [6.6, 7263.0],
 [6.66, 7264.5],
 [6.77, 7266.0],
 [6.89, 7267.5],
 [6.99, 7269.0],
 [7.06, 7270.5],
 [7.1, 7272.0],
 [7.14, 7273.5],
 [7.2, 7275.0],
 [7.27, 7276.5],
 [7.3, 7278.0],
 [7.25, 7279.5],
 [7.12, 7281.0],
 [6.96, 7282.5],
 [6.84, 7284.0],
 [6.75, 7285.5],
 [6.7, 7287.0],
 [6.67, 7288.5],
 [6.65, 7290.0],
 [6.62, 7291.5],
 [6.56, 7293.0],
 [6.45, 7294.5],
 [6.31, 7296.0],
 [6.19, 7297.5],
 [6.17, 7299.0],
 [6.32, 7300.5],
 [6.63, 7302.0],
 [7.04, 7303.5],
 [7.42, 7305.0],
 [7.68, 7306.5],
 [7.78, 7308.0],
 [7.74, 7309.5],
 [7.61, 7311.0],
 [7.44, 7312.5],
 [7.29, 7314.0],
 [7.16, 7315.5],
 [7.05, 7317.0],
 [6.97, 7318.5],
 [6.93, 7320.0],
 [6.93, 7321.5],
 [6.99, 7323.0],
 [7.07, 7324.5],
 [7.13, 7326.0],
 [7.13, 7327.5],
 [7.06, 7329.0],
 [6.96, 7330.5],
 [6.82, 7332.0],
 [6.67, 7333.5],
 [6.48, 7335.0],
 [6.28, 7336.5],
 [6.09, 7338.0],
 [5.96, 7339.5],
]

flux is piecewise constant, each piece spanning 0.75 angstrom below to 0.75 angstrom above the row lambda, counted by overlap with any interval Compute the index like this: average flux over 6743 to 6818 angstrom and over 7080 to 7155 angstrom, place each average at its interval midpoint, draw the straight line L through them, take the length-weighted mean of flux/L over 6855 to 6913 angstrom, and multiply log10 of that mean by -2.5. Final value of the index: 0.050 mag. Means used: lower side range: 6.93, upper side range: 6.79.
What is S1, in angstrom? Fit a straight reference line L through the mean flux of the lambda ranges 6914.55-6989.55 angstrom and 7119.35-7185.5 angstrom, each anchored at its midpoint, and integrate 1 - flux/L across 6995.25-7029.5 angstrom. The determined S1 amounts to 1.0 angstrom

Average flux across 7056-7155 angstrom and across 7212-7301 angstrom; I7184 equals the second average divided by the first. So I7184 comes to 1.0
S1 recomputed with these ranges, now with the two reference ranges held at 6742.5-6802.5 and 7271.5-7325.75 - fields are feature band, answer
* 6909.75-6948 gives 1.6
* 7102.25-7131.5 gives 1.7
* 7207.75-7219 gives 0.3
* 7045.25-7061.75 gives 0.8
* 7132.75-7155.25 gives -0.3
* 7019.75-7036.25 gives 1.2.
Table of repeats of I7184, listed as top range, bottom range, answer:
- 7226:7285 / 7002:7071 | 1.06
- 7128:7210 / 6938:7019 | 1.00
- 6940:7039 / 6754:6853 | 0.96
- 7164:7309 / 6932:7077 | 1.02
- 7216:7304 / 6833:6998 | 1.02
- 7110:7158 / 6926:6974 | 1.03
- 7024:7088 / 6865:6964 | 1.01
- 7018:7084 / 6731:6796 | 0.95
